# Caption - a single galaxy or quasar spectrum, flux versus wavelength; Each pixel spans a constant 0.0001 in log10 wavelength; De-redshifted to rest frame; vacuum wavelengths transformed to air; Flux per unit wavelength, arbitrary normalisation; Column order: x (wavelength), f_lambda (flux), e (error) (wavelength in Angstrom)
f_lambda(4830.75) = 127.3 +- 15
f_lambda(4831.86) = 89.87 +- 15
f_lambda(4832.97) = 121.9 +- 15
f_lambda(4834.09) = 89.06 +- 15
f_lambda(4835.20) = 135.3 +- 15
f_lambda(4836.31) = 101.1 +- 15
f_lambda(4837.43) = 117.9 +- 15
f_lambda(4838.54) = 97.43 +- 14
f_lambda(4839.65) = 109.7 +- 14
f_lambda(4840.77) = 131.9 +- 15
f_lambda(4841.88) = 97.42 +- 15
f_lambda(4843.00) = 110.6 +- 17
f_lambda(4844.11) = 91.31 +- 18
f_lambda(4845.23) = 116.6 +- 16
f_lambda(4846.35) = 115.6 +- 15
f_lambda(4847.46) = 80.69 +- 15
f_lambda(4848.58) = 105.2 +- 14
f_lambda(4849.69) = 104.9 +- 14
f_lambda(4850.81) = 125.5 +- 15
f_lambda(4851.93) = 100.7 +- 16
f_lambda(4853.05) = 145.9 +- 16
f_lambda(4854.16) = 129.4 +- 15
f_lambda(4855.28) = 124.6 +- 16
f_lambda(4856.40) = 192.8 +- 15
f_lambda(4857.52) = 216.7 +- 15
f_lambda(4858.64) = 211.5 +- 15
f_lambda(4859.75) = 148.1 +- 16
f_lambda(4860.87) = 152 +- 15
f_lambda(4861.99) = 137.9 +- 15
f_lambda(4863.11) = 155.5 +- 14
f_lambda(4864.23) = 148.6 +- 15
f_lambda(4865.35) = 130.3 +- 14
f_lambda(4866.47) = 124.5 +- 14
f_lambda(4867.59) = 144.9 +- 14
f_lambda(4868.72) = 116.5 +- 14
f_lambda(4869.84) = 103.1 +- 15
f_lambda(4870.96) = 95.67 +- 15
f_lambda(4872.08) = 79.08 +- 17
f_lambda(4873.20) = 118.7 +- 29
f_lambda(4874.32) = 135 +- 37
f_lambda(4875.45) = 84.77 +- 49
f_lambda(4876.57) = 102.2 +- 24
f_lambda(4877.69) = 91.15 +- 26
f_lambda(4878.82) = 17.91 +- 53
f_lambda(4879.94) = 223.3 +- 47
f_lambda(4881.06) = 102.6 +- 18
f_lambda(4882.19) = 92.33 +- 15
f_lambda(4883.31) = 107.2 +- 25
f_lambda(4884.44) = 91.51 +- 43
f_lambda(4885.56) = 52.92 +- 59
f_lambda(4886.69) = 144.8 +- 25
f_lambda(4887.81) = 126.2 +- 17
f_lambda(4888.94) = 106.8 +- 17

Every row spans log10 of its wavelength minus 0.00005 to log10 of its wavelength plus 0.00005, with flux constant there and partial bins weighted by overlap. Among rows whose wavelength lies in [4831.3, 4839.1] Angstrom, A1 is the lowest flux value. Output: 89.06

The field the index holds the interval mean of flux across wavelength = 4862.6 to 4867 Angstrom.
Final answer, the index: 140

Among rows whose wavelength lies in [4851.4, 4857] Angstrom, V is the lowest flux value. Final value 100.7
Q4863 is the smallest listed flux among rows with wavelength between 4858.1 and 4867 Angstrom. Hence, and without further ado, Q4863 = 124.5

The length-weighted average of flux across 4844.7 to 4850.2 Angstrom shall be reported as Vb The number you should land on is 105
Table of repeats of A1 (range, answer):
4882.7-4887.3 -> 52.92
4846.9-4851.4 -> 80.69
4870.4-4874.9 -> 79.08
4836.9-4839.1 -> 97.43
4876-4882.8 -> 17.91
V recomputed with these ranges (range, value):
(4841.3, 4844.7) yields 91.31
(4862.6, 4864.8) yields 148.6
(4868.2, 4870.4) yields 103.1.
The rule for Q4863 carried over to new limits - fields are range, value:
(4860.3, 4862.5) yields 137.9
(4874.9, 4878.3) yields 84.77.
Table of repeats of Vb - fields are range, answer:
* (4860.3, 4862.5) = 145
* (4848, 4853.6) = 116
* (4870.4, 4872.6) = 87.6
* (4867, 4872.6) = 108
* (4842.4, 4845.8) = 106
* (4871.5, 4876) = 104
